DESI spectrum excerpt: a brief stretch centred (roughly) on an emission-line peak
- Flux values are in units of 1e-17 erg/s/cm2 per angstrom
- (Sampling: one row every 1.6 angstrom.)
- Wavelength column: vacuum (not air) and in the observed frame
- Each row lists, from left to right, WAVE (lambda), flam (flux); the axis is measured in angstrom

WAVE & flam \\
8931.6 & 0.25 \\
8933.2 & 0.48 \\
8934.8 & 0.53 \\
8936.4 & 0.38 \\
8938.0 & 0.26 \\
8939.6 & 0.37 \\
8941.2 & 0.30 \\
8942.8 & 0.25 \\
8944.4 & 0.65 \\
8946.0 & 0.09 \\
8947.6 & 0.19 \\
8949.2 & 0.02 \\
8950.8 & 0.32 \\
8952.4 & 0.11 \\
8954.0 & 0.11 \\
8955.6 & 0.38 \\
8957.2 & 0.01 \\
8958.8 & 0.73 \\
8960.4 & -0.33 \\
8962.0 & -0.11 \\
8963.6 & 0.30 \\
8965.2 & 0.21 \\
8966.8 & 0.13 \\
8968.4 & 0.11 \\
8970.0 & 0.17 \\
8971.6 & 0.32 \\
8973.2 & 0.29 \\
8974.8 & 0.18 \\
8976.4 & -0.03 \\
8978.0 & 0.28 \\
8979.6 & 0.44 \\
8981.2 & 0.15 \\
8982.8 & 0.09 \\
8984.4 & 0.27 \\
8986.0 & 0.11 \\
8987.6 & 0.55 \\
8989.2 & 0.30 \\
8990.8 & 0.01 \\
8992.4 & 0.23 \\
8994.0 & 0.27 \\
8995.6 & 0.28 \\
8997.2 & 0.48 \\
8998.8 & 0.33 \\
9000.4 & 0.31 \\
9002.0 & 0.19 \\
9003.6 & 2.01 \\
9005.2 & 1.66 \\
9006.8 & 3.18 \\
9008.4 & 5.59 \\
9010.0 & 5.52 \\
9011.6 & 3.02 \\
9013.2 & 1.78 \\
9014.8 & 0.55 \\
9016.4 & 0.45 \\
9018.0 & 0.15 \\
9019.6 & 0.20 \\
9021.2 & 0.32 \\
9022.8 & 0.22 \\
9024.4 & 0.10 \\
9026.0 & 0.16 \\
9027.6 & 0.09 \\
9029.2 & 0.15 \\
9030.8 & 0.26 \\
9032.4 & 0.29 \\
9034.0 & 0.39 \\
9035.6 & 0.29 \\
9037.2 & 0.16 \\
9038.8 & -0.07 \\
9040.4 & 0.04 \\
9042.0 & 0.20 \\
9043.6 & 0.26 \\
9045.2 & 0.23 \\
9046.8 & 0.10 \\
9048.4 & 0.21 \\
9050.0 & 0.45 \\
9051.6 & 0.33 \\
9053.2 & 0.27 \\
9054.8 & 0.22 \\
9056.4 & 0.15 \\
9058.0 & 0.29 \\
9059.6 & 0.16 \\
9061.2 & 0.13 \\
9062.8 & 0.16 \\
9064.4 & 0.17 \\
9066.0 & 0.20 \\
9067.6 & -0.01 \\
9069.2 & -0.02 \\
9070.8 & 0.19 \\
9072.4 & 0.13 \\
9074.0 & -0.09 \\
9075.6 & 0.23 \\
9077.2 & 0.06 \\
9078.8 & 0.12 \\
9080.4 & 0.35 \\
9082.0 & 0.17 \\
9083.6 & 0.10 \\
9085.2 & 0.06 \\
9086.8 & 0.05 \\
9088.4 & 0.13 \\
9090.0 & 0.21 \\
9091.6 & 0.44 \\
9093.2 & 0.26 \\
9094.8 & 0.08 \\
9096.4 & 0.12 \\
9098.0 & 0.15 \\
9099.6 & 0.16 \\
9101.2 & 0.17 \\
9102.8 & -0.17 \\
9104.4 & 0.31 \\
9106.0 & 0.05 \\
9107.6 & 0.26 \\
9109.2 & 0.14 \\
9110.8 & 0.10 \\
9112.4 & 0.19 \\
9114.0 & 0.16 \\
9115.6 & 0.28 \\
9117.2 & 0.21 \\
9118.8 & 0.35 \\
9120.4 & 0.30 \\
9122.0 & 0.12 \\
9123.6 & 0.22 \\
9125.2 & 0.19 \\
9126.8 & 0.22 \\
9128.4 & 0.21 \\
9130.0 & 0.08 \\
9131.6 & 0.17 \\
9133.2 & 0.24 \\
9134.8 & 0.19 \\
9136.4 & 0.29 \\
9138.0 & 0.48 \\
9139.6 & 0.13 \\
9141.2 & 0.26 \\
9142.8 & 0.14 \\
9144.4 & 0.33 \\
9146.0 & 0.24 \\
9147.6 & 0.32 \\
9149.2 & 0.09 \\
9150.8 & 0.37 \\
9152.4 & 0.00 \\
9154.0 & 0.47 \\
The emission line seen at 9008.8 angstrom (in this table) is H-beta 4861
